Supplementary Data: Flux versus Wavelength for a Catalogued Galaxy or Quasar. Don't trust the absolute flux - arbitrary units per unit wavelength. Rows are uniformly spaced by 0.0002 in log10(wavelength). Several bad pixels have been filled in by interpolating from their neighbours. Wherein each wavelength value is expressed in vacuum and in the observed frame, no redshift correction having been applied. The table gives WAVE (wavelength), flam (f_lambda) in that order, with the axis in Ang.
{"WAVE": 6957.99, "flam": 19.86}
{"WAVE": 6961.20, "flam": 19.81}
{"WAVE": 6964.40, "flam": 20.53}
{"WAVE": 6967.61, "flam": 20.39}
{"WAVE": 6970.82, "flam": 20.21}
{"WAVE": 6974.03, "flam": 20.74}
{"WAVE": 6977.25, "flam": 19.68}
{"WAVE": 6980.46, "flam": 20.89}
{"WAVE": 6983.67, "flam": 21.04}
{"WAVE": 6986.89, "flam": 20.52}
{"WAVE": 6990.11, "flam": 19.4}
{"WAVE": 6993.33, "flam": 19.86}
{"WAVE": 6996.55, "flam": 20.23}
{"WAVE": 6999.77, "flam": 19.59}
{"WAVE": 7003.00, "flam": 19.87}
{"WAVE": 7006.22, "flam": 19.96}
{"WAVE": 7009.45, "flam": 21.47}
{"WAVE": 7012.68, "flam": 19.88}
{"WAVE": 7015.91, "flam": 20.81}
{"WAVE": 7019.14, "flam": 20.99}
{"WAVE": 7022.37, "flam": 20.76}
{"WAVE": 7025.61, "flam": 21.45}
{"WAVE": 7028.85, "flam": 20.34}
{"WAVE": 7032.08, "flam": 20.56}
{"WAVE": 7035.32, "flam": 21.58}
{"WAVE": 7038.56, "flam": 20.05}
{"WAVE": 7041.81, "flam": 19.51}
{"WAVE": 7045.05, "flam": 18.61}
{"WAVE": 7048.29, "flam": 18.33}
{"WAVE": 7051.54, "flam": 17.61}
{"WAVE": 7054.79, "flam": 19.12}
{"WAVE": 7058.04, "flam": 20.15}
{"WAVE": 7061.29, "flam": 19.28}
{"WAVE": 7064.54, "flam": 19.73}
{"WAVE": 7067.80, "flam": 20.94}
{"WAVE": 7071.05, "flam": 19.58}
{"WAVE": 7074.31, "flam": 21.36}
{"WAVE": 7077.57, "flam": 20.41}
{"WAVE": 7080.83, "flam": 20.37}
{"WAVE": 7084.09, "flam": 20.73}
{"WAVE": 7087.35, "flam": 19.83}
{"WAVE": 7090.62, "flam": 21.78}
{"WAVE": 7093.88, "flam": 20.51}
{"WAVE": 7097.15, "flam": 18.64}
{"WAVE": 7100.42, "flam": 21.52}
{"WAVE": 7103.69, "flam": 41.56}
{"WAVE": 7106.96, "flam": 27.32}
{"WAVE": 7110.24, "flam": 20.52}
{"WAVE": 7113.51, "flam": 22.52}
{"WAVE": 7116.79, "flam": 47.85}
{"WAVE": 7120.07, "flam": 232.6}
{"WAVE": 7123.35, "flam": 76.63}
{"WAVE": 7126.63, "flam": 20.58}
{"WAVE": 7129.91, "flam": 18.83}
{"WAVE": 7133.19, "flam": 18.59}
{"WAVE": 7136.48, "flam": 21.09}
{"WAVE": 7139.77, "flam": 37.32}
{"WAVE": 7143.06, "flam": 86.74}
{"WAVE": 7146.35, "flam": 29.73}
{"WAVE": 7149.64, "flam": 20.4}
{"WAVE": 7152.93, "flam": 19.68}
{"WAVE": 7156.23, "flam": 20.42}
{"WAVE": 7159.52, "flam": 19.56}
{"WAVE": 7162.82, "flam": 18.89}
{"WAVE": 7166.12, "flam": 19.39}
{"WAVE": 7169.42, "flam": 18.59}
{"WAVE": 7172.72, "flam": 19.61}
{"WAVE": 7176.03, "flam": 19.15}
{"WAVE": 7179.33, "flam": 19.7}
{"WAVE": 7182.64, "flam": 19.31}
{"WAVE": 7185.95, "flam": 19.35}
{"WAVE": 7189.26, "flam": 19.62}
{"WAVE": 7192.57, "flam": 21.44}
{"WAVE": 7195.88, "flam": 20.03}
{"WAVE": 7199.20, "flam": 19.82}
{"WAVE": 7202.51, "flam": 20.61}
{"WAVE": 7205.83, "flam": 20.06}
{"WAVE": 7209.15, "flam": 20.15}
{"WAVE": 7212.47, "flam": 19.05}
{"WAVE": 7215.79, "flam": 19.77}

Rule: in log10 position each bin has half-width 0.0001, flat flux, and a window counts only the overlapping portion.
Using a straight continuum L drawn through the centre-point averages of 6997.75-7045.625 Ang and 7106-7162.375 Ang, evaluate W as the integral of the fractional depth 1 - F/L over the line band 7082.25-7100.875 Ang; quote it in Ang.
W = 7.6 Ang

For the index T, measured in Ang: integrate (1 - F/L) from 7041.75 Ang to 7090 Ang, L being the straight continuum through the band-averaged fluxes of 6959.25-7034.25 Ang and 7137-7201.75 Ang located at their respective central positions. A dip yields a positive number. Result 5.04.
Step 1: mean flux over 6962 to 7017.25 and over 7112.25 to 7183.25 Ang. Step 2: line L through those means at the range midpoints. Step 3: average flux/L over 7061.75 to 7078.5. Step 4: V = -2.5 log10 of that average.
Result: 0.40 mag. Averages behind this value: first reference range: 20.3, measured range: 20.3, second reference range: 37.9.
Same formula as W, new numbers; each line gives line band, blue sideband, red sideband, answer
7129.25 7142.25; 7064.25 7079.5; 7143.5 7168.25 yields -2.7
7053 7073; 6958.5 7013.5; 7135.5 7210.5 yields 1.8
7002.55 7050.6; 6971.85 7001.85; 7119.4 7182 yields 7.2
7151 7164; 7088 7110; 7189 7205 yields 1.4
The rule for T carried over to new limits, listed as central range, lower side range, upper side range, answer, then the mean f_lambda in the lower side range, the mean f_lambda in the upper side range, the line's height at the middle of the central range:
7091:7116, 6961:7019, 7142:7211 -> -3.9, 20.3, 22.9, 21.9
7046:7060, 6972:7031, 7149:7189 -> 0.9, 20.4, 19.5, 20.1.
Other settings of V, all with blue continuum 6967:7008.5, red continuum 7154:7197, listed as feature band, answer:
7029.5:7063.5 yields 0.03 mag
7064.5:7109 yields -0.14 mag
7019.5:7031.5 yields -0.04 mag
